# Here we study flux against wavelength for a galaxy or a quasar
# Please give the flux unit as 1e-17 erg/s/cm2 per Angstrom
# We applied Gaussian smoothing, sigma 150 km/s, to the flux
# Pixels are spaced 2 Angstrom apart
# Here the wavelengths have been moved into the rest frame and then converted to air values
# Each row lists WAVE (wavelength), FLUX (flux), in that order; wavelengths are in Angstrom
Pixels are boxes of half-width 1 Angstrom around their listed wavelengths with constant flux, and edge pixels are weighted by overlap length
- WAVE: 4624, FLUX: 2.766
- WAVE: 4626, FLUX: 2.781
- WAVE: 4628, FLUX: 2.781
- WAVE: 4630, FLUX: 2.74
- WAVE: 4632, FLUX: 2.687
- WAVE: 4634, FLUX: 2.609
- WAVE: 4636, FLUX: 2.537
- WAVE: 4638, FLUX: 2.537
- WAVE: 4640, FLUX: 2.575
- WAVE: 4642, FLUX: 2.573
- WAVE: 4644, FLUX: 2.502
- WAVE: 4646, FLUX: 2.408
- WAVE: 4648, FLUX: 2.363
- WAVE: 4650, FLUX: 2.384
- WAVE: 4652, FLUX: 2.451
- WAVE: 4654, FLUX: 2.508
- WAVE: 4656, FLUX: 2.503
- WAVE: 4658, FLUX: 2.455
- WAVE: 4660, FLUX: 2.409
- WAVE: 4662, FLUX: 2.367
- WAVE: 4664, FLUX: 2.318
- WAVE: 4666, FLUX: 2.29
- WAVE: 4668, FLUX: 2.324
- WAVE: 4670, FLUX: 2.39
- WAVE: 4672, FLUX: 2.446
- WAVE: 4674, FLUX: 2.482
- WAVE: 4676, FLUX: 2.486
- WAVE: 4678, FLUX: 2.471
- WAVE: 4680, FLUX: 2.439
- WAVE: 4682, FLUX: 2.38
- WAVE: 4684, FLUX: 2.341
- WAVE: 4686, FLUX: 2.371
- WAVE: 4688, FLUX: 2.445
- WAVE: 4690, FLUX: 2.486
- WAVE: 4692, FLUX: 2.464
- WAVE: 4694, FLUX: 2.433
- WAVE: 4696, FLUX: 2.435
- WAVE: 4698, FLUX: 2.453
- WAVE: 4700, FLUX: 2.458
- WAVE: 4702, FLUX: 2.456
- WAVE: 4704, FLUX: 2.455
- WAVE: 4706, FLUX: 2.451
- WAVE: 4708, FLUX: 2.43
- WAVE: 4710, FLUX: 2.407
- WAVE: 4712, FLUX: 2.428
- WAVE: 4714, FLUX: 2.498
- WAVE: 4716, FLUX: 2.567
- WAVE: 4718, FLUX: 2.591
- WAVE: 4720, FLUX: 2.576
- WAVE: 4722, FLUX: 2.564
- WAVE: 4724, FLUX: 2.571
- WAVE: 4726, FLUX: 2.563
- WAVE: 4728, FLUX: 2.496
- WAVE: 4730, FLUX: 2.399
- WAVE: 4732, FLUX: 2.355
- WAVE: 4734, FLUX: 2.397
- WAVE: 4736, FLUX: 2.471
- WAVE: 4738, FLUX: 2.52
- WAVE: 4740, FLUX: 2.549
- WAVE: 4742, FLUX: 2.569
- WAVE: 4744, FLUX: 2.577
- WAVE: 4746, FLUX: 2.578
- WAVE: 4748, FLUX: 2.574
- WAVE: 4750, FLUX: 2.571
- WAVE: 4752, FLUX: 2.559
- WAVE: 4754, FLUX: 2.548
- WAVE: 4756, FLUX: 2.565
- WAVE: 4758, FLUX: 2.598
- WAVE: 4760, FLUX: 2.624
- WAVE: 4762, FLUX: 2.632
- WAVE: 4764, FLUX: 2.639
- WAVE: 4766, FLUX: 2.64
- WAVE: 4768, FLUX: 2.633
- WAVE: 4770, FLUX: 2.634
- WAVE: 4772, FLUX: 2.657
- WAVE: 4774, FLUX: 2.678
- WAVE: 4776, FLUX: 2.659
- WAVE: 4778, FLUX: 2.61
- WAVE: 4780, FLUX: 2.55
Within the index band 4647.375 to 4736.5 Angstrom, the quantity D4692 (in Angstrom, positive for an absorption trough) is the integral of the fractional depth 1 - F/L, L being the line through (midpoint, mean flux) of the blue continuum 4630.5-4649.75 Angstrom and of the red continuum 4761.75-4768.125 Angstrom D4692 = 4.51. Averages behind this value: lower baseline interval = 2.53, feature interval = 2.45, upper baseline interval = 2.64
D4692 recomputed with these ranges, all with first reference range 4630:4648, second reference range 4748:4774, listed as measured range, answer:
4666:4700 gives 2.0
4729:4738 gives 0.6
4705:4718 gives 0.6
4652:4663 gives 0.5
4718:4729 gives 0.1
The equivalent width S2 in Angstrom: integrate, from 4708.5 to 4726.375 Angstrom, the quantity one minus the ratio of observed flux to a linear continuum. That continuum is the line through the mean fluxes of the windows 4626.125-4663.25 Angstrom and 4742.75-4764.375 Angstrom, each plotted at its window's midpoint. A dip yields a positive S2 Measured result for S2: 0.3 Angstrom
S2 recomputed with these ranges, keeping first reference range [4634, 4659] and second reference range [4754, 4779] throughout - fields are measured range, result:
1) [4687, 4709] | 0.83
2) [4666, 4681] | 0.57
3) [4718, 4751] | 0.86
